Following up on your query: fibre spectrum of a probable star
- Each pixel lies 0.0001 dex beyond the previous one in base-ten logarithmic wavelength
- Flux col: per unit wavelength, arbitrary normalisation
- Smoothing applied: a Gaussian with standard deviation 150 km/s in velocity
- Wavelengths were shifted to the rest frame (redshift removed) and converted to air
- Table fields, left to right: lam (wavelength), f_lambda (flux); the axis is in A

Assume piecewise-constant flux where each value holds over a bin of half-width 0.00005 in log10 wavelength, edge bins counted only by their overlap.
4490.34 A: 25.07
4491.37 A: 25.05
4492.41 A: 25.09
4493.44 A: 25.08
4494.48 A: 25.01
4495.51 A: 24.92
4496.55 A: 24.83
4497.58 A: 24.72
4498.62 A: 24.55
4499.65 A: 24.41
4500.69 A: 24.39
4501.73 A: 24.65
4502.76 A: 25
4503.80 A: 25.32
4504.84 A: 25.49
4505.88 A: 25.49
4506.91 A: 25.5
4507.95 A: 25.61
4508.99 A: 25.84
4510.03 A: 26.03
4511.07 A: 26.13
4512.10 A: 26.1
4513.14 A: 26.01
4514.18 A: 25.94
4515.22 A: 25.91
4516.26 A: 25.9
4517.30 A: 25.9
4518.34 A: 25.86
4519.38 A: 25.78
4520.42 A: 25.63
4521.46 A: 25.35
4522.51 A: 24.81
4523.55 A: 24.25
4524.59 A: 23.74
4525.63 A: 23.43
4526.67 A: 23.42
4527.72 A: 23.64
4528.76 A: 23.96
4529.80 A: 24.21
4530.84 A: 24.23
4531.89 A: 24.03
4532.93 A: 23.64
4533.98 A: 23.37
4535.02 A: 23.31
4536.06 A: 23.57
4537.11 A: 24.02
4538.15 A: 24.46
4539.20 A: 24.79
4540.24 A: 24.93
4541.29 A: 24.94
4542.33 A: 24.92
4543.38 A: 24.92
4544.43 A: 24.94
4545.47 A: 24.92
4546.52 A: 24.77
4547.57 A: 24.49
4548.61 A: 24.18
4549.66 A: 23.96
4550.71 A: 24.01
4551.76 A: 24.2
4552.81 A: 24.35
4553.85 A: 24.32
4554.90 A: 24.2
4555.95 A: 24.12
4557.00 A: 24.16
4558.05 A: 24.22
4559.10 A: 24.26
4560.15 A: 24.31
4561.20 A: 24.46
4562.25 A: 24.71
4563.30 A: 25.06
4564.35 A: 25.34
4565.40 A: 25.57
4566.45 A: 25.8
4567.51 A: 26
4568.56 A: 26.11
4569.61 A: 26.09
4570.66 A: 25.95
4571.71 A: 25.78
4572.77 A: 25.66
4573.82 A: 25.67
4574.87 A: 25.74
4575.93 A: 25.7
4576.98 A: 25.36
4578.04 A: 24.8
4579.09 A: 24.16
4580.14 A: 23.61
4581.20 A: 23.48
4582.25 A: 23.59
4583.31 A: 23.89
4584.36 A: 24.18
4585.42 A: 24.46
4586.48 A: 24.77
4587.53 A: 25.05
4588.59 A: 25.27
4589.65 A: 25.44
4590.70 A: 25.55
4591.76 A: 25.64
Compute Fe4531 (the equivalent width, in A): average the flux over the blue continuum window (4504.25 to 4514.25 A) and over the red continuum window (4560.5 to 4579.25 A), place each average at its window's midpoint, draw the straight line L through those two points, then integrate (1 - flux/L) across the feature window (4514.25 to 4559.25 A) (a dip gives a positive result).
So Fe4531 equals 2.1 A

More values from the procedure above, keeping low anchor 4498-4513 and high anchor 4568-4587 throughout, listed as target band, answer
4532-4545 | 0.4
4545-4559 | 0.4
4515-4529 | 0.2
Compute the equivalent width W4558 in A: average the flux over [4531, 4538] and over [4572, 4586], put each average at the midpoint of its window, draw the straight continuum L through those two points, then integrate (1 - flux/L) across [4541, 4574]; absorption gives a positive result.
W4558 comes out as -0.9 A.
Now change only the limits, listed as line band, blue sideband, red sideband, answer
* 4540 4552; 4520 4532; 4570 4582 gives 0.0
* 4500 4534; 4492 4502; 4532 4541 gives -0.8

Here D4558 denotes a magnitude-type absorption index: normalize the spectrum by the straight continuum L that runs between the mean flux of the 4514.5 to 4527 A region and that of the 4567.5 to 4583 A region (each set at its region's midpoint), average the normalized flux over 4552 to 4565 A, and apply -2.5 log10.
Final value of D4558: 0.03 mag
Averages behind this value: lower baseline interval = 25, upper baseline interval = 25.1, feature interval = 24.5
